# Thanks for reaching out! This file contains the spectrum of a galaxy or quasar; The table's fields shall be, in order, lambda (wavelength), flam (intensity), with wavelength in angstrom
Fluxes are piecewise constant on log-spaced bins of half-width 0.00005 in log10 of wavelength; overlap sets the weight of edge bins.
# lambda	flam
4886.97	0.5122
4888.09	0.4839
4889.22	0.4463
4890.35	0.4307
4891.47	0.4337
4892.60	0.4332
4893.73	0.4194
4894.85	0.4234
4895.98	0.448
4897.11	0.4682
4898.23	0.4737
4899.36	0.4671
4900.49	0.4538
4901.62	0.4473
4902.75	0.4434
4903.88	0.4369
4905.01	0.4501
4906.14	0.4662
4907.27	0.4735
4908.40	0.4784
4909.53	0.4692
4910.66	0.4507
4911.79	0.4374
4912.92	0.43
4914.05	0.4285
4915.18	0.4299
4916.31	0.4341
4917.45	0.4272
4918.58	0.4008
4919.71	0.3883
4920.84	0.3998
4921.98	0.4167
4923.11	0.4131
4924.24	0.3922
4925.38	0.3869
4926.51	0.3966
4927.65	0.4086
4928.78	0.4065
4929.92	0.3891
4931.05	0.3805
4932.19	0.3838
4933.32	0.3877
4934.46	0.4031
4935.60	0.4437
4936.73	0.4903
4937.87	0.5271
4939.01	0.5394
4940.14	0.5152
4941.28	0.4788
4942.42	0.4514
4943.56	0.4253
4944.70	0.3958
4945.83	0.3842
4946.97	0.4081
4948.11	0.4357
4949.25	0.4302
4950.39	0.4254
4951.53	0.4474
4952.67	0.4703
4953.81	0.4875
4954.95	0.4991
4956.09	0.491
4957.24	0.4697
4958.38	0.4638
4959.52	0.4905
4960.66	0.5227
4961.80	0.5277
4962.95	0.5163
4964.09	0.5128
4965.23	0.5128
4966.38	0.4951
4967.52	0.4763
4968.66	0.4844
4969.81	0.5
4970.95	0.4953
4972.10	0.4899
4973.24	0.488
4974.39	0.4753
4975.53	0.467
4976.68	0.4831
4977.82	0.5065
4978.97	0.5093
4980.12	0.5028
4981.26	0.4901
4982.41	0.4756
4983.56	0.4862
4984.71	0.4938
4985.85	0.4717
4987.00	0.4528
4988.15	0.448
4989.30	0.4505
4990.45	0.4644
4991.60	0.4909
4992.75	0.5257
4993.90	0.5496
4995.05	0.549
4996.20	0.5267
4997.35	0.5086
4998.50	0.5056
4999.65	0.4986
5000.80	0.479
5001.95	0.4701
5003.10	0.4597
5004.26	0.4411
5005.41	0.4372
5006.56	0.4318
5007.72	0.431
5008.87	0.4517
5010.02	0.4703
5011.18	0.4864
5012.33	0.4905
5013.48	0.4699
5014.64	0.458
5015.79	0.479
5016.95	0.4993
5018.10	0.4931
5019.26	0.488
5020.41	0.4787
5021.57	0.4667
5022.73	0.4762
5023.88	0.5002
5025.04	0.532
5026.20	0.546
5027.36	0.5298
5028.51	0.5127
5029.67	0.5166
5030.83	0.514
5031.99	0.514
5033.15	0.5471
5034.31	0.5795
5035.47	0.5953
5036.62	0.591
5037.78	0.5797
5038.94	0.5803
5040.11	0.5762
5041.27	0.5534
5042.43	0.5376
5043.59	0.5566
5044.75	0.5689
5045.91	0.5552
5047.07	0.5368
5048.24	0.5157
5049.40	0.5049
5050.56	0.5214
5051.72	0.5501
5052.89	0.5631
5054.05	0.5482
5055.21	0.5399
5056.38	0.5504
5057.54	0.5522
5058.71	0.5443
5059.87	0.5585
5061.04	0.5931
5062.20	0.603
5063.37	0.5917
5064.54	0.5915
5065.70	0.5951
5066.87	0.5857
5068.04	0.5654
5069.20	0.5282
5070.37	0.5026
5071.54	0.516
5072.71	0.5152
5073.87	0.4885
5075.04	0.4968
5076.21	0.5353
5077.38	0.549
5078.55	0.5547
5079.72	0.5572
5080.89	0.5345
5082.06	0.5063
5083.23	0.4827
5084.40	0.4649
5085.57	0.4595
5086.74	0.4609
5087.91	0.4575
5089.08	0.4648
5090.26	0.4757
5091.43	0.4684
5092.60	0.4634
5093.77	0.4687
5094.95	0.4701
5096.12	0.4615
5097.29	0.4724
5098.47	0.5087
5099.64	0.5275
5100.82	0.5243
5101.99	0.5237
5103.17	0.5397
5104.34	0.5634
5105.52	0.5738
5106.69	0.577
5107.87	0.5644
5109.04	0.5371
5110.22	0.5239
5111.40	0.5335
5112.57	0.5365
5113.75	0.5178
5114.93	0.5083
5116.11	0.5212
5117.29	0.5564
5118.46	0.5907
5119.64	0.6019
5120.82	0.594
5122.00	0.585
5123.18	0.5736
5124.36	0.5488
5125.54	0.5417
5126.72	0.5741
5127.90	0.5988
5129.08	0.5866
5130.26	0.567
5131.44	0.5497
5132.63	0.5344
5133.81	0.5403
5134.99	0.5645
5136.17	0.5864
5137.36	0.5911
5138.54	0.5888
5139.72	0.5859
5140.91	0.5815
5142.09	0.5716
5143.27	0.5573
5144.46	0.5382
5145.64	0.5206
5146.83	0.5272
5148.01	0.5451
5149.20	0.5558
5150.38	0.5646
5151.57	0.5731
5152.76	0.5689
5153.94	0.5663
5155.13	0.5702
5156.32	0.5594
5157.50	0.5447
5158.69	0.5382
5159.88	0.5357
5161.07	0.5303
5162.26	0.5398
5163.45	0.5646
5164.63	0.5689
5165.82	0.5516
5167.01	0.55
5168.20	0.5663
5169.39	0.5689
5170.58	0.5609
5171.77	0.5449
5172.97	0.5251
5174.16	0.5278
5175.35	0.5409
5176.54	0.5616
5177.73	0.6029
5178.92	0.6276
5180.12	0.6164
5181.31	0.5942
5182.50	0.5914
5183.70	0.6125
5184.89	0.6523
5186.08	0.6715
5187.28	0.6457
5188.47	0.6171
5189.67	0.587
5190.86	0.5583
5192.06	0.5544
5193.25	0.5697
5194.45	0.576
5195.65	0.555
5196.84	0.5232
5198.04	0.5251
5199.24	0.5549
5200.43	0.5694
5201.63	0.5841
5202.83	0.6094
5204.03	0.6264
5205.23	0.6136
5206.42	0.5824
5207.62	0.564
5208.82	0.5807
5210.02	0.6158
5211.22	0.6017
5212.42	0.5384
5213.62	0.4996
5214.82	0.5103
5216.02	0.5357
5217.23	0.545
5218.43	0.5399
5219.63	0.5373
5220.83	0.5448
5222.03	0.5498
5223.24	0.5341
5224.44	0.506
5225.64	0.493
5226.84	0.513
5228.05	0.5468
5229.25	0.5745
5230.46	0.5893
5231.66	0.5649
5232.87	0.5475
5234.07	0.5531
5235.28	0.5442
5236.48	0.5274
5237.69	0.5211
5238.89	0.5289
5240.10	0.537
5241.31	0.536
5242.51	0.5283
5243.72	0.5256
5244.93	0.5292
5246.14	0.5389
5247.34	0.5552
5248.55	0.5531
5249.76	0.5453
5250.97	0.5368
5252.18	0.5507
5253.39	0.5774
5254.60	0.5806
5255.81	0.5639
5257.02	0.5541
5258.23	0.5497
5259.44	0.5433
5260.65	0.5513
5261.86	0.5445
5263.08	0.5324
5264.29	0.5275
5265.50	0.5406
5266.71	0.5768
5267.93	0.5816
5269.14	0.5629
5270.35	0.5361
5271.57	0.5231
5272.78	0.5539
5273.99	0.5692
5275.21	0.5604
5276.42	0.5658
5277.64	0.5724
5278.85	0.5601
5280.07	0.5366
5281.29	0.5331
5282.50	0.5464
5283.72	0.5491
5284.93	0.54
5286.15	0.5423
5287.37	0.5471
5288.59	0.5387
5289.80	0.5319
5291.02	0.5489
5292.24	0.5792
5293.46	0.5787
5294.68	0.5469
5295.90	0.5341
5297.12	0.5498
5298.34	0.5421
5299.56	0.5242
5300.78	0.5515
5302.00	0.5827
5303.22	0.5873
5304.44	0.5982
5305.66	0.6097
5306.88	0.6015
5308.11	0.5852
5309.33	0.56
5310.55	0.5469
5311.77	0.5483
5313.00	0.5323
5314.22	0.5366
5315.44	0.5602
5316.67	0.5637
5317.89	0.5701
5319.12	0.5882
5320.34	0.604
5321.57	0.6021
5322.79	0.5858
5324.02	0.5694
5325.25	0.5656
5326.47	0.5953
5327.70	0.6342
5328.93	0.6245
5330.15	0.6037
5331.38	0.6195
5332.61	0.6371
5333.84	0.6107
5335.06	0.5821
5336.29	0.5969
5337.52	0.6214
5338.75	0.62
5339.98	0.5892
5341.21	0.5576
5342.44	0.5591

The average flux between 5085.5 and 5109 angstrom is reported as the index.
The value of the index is 0.503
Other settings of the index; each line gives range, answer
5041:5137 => 0.537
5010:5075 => 0.534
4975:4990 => 0.48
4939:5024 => 0.478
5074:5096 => 0.492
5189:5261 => 0.553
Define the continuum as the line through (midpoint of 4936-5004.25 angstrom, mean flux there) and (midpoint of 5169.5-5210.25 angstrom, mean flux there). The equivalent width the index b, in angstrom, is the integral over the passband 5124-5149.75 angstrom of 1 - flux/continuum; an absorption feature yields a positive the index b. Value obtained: -0.1 angstrom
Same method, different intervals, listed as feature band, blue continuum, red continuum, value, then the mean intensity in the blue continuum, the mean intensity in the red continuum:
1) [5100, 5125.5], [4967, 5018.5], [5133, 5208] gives -0.4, 0.483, 0.571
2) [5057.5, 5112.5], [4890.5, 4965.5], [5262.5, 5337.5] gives -3.0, 0.446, 0.568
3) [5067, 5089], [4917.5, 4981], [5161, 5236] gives 0.1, 0.456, 0.566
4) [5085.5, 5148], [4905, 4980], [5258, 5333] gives -3.6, 0.454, 0.564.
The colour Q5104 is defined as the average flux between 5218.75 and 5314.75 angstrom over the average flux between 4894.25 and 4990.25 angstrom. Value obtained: 1.2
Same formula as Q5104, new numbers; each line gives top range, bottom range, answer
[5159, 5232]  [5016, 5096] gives 1.07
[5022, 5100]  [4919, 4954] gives 1.23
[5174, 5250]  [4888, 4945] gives 1.29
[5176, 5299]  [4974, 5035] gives 1.14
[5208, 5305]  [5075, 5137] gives 1.03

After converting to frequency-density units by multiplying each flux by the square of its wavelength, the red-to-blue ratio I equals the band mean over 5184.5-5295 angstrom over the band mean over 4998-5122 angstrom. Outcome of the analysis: 1.1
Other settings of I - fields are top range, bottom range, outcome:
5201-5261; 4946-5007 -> 1.26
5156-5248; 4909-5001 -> 1.33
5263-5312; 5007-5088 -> 1.16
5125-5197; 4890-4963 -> 1.41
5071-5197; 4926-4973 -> 1.28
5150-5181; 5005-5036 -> 1.20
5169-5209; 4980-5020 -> 1.31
